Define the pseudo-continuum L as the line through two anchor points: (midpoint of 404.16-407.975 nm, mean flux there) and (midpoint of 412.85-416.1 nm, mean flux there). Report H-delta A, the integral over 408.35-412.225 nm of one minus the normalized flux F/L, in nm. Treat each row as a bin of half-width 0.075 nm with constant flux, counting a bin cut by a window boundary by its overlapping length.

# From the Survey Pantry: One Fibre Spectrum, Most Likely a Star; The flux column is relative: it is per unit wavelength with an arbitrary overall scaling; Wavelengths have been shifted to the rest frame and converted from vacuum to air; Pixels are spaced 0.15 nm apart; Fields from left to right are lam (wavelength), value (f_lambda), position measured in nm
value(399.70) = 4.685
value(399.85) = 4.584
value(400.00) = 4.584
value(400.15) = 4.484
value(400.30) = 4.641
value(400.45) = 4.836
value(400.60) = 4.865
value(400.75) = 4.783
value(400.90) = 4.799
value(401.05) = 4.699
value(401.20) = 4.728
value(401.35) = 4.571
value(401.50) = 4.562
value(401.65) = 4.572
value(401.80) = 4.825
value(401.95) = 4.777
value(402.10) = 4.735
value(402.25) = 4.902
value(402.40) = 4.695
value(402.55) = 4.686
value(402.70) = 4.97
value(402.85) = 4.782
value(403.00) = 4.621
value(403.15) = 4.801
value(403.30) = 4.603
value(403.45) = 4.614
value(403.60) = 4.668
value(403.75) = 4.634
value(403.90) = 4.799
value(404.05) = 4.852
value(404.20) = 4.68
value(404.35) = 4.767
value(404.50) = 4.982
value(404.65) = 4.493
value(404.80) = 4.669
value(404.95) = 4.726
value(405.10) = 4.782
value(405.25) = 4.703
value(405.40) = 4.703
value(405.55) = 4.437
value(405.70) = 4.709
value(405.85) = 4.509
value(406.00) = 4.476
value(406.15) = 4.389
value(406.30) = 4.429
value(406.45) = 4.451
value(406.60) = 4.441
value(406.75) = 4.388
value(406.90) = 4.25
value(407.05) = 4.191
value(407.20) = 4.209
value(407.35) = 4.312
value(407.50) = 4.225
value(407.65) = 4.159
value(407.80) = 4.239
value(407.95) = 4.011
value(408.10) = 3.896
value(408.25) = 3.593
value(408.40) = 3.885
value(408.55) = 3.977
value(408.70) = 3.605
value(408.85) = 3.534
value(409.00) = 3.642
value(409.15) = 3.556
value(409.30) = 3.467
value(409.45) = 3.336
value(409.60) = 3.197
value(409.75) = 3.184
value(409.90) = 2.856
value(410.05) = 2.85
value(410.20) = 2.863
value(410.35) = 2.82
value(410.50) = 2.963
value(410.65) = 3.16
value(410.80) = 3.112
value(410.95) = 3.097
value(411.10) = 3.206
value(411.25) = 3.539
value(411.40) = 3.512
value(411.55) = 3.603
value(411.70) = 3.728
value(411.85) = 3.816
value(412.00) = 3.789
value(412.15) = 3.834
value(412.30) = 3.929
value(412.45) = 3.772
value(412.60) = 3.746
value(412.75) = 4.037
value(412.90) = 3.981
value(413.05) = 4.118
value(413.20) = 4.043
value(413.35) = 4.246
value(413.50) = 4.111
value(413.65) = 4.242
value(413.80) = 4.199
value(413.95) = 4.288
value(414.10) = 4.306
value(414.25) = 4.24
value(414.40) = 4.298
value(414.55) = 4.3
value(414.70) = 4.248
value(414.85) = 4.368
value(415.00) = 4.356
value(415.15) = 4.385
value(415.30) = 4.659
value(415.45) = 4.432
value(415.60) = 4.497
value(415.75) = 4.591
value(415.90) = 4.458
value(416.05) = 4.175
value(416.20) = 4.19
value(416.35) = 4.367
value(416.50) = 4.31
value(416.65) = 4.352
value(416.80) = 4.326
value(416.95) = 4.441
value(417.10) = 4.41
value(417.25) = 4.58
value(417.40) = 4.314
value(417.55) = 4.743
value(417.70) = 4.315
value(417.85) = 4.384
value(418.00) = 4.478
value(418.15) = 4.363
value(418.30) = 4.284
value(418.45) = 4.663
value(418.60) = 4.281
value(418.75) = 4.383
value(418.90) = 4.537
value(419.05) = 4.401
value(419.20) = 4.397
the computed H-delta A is 0.89 nm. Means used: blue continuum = 4.48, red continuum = 4.3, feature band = 3.39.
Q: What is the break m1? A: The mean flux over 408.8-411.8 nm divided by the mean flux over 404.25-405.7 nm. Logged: 0.7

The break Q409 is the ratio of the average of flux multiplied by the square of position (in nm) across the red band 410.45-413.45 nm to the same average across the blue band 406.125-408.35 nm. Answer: 0.89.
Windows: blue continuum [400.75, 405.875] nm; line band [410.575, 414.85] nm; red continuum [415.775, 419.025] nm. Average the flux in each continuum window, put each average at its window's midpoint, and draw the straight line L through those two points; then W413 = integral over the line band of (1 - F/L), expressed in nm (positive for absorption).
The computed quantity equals 0.59 nm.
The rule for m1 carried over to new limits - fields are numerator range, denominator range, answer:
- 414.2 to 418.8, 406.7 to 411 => 1.22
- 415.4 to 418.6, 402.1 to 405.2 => 0.93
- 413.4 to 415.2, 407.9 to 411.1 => 1.28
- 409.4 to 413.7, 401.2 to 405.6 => 0.75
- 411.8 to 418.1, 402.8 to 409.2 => 0.97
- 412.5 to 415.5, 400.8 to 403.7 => 0.90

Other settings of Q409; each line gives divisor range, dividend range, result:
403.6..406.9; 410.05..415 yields 0.85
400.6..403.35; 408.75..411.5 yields 0.71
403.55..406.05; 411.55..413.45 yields 0.87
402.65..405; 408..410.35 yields 0.74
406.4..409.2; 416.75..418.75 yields 1.15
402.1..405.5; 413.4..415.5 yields 0.96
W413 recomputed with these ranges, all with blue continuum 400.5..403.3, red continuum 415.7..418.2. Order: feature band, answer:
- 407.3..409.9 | 0.49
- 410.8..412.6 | 0.36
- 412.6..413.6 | 0.09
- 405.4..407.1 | 0.07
